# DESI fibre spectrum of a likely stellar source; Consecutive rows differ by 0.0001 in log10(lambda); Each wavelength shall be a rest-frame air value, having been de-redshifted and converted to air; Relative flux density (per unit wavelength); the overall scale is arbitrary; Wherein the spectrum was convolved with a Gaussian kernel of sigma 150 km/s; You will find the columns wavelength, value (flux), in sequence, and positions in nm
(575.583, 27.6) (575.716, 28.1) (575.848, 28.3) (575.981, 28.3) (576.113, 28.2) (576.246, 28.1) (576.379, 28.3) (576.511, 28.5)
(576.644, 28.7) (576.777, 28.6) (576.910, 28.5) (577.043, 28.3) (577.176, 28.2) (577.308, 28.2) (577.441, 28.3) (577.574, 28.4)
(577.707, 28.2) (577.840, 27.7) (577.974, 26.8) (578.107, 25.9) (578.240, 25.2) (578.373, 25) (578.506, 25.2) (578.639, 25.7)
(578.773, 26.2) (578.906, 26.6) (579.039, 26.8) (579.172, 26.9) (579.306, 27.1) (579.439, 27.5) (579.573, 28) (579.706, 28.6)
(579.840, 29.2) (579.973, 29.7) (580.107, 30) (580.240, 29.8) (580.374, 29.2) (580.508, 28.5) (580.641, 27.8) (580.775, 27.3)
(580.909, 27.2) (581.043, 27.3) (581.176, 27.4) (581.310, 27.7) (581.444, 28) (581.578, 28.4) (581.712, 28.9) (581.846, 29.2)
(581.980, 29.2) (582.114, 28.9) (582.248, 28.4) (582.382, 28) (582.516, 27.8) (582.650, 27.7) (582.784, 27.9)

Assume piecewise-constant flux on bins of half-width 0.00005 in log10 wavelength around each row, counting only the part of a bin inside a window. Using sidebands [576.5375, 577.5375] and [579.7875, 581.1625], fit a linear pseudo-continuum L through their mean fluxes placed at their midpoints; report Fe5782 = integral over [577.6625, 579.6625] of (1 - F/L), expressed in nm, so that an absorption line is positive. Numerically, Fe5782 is 0.13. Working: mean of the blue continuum 28.4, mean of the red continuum 28.6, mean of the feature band 26.6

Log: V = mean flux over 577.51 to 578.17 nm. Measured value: 27.4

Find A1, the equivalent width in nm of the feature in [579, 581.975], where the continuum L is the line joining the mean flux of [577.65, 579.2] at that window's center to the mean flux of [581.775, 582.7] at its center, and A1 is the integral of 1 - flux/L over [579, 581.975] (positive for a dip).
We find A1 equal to -0.08 nm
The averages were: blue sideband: 26.3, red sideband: 28.5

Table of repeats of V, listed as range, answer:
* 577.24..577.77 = 28.3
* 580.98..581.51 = 27.6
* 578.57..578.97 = 26.1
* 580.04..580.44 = 29.7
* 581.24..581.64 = 28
